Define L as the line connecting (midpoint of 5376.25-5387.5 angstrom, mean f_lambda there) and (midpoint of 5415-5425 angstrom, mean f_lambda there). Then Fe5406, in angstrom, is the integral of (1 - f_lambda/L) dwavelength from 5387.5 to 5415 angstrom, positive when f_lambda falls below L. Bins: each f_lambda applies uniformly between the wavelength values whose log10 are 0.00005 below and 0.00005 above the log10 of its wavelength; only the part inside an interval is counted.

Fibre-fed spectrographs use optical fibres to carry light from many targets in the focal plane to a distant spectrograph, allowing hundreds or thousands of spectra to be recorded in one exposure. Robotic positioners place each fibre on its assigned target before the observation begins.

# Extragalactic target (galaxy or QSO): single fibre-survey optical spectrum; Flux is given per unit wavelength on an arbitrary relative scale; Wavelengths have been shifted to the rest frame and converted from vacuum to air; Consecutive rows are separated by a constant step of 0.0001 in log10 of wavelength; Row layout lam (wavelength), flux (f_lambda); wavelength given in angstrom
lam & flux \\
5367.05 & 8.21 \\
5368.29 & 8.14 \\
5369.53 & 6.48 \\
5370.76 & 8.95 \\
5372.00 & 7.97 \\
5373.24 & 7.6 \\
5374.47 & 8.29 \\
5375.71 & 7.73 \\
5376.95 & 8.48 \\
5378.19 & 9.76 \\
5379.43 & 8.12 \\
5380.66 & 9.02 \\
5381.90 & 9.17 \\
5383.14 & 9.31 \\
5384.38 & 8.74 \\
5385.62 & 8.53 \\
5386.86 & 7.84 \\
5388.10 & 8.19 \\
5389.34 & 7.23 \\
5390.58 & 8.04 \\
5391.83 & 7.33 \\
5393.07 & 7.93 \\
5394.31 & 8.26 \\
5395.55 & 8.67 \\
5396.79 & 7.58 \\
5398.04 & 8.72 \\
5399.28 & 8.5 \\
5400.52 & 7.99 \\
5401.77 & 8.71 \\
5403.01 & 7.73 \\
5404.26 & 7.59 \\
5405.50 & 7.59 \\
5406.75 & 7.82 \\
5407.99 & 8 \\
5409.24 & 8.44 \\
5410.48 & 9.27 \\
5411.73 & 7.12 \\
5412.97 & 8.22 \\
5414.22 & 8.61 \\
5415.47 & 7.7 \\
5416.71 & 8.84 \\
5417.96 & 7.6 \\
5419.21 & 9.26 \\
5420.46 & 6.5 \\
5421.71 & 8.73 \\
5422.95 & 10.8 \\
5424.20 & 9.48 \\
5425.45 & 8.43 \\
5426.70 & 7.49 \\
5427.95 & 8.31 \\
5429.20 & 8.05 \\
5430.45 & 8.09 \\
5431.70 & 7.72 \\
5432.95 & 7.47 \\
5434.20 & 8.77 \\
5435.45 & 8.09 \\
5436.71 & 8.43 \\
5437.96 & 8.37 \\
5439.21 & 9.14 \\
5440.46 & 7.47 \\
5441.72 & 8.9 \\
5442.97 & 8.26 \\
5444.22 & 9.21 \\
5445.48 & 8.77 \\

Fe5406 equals 2.0 angstrom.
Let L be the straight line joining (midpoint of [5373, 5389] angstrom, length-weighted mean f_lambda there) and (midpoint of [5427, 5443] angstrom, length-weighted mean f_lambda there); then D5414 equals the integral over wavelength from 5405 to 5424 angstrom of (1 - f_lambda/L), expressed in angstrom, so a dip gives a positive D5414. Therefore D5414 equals 0.01 angstrom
